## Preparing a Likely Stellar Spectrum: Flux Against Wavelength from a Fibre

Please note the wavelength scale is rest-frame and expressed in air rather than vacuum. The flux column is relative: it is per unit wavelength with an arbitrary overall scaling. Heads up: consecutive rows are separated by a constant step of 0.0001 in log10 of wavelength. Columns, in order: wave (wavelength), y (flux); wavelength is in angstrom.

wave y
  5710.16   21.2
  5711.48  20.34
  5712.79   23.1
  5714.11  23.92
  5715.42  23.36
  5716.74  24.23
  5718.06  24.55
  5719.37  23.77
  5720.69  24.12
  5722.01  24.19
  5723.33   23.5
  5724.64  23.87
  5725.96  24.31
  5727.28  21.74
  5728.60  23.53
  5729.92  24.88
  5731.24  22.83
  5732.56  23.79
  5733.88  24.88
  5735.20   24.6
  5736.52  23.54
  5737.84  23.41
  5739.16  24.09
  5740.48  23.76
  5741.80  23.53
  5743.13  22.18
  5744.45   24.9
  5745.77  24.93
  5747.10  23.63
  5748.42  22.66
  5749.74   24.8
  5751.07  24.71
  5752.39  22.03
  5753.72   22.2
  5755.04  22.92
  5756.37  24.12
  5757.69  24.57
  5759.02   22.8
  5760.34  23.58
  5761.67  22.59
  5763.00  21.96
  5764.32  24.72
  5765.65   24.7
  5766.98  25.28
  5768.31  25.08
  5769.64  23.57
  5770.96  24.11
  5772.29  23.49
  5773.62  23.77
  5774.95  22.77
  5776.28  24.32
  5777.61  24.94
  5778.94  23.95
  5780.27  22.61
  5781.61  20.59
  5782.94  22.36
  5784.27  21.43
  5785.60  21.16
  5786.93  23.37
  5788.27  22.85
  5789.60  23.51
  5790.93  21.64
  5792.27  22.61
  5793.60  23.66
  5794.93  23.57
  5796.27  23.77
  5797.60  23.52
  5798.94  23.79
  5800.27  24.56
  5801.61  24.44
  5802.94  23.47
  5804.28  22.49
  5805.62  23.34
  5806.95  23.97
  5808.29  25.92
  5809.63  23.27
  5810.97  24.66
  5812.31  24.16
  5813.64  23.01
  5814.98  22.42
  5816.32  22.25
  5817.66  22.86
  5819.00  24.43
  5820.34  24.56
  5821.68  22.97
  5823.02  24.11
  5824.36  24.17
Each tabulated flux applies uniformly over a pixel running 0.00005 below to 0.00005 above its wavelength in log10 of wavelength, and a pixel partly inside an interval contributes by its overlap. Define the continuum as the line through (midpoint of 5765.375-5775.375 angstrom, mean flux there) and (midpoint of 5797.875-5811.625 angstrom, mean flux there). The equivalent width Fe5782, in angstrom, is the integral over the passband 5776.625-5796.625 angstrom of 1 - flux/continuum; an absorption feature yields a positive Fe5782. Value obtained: 1.02 angstrom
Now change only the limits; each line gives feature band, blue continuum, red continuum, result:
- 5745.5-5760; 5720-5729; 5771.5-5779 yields 0.1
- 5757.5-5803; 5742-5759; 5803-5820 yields 0.4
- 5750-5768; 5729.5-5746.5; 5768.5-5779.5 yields 0.2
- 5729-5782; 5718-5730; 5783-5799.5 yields -0.8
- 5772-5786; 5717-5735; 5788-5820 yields 0.5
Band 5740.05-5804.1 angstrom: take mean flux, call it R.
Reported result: 23.4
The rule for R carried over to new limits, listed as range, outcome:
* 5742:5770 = 23.7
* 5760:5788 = 23.3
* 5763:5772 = 24.4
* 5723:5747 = 23.8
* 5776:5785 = 22.8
